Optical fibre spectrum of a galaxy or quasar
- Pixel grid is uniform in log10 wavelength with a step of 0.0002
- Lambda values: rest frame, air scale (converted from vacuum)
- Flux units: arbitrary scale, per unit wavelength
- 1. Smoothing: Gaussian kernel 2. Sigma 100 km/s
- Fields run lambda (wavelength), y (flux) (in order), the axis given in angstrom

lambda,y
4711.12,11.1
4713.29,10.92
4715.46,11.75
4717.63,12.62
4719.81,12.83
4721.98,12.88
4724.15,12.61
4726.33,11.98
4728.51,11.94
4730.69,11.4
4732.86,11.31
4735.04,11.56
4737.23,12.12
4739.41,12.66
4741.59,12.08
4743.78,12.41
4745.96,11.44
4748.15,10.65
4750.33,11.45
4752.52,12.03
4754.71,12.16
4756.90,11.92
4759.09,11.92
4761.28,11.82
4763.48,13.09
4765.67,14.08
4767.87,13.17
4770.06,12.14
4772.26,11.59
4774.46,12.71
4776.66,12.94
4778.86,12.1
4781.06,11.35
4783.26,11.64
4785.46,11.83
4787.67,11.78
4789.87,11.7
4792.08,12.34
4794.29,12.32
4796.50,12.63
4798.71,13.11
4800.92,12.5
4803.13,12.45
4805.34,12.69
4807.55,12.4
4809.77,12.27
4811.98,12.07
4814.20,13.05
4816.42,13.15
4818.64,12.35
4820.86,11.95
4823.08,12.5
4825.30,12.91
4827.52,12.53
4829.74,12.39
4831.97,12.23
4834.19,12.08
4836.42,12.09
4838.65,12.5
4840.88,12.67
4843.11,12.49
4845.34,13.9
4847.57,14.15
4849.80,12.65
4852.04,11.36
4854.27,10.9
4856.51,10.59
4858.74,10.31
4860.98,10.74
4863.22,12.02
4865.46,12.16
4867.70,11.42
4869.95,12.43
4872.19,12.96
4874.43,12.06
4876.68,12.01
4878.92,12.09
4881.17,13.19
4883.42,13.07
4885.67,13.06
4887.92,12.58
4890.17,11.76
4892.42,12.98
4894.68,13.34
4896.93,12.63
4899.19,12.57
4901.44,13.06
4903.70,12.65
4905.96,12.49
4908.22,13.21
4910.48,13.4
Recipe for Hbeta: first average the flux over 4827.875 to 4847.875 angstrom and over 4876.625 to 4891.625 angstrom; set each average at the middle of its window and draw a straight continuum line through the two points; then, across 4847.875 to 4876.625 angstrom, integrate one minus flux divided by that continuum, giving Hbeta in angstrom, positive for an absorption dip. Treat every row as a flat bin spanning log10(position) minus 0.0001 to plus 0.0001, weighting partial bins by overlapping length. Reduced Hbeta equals 2.06 angstrom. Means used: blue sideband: 12.7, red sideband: 12.6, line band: 11.7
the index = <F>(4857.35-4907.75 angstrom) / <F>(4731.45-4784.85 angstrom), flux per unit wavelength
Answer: 1.0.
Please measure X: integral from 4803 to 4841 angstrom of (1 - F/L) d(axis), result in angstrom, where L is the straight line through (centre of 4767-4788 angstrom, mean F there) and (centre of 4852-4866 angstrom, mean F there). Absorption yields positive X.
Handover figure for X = -2.9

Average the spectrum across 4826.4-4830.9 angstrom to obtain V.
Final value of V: 12.5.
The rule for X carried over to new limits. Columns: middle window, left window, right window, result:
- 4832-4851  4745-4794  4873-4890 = -0.6 angstrom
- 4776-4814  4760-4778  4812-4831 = 1.1 angstrom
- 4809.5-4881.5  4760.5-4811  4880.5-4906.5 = 2.1 angstrom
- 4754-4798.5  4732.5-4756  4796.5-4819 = -0.2 angstrom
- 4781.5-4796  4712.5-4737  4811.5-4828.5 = 0.5 angstrom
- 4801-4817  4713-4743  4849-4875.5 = -1.0 angstrom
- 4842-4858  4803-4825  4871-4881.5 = 0.3 angstrom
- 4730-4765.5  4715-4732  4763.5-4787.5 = 1.1 angstrom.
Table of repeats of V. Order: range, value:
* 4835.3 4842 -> 12.4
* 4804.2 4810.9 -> 12.5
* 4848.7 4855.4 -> 11.6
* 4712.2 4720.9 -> 12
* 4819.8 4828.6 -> 12.5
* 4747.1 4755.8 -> 11.6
